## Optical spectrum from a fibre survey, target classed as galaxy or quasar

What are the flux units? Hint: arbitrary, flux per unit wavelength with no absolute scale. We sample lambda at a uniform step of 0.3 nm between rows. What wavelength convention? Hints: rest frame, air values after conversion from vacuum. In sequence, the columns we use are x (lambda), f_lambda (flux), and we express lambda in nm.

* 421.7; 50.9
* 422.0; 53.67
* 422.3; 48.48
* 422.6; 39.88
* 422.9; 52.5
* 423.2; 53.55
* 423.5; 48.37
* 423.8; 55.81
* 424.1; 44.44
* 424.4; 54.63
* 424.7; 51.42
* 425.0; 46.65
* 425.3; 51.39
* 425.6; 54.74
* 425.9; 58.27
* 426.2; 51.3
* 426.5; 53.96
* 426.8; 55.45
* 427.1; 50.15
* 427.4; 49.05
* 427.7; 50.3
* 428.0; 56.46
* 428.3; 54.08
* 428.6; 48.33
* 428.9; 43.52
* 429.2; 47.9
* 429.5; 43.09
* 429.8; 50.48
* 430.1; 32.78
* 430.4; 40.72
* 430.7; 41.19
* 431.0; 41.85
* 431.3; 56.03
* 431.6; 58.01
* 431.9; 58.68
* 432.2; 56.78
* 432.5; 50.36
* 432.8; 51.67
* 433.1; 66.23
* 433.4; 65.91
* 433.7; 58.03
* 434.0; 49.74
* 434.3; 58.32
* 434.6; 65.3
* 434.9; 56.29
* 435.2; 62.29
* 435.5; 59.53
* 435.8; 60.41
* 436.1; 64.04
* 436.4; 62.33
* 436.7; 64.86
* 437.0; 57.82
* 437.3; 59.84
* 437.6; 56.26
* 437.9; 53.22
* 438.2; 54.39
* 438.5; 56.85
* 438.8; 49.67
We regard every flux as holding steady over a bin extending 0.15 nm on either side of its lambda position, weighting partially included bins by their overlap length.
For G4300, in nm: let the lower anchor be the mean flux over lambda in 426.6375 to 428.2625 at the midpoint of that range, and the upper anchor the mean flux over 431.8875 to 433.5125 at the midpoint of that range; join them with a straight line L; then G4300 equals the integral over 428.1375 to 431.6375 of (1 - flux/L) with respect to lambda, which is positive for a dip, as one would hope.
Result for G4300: 0.56 nm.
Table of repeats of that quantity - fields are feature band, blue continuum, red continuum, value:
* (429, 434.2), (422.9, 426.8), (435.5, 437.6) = 0.567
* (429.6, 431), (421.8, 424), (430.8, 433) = 0.302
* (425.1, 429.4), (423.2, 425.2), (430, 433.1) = -0.116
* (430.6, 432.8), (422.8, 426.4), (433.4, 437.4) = 0.203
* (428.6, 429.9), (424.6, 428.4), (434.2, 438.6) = 0.195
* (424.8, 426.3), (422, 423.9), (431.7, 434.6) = -0.016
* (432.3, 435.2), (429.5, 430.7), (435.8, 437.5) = -0.307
